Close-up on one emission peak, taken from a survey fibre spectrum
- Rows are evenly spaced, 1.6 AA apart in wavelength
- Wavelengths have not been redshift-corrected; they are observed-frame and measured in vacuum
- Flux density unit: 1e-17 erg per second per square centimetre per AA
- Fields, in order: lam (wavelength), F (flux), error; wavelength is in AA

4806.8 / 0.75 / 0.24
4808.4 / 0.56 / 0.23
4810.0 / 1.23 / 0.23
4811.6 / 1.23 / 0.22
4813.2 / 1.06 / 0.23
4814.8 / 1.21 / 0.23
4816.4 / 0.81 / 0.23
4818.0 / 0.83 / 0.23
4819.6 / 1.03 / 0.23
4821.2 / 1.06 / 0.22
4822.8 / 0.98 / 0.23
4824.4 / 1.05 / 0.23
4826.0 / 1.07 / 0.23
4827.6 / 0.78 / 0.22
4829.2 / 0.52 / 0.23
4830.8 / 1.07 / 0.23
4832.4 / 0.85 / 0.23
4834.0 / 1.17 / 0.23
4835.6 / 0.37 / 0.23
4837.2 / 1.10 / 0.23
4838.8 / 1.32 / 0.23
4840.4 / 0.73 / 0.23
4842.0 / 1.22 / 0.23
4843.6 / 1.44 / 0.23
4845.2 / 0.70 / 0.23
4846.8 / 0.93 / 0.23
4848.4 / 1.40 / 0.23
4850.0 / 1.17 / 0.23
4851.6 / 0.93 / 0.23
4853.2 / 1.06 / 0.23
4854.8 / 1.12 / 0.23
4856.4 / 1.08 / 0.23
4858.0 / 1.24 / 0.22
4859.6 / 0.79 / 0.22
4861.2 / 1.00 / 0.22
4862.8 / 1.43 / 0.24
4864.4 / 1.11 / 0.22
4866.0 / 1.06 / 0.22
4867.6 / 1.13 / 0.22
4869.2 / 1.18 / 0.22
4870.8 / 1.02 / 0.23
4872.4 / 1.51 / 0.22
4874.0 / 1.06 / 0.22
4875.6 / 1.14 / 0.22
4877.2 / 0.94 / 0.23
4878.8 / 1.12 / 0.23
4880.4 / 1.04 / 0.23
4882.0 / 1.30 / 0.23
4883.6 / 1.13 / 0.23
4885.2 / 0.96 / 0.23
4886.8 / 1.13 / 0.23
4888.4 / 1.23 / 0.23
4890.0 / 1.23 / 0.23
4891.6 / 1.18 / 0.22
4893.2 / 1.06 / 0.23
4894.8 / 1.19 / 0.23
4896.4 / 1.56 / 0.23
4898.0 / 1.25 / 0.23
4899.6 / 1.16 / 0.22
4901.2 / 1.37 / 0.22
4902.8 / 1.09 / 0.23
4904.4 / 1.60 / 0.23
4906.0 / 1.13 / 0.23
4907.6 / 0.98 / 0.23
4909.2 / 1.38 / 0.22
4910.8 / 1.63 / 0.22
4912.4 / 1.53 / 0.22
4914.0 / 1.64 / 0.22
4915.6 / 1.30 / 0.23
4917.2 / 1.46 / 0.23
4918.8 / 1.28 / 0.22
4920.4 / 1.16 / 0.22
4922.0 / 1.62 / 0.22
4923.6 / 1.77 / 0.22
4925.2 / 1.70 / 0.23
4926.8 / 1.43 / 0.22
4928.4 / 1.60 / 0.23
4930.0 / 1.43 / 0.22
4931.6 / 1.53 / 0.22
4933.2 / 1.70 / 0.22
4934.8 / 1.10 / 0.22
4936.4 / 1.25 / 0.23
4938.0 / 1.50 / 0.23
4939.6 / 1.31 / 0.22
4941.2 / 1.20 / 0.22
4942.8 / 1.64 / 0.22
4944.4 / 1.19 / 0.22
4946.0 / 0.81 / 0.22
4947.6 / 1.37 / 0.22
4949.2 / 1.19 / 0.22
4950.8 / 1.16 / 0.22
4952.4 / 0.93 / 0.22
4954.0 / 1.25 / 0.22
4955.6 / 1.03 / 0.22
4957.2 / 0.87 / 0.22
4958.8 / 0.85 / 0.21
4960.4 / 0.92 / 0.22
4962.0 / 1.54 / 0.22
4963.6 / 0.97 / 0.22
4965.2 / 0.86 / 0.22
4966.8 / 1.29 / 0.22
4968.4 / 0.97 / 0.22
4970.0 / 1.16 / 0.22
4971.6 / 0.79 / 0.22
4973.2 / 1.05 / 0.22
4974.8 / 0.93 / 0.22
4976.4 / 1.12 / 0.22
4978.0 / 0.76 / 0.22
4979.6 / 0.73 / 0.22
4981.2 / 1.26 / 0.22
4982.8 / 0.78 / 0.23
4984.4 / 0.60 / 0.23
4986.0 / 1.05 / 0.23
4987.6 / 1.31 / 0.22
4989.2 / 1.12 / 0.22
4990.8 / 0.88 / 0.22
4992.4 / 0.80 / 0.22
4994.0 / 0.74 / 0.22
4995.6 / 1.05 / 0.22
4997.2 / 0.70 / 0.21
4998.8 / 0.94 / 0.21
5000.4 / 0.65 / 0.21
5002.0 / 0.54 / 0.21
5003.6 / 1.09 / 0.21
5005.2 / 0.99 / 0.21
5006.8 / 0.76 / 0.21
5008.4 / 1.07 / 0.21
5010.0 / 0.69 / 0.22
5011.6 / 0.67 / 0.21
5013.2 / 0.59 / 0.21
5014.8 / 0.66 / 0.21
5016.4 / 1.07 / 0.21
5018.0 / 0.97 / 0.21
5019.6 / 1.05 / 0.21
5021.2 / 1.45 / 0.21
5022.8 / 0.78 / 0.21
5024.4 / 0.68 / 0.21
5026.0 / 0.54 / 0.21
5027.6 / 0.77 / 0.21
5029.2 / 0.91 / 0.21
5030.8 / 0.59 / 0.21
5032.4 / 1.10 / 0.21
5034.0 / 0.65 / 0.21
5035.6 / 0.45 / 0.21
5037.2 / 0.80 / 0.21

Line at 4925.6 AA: C III]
